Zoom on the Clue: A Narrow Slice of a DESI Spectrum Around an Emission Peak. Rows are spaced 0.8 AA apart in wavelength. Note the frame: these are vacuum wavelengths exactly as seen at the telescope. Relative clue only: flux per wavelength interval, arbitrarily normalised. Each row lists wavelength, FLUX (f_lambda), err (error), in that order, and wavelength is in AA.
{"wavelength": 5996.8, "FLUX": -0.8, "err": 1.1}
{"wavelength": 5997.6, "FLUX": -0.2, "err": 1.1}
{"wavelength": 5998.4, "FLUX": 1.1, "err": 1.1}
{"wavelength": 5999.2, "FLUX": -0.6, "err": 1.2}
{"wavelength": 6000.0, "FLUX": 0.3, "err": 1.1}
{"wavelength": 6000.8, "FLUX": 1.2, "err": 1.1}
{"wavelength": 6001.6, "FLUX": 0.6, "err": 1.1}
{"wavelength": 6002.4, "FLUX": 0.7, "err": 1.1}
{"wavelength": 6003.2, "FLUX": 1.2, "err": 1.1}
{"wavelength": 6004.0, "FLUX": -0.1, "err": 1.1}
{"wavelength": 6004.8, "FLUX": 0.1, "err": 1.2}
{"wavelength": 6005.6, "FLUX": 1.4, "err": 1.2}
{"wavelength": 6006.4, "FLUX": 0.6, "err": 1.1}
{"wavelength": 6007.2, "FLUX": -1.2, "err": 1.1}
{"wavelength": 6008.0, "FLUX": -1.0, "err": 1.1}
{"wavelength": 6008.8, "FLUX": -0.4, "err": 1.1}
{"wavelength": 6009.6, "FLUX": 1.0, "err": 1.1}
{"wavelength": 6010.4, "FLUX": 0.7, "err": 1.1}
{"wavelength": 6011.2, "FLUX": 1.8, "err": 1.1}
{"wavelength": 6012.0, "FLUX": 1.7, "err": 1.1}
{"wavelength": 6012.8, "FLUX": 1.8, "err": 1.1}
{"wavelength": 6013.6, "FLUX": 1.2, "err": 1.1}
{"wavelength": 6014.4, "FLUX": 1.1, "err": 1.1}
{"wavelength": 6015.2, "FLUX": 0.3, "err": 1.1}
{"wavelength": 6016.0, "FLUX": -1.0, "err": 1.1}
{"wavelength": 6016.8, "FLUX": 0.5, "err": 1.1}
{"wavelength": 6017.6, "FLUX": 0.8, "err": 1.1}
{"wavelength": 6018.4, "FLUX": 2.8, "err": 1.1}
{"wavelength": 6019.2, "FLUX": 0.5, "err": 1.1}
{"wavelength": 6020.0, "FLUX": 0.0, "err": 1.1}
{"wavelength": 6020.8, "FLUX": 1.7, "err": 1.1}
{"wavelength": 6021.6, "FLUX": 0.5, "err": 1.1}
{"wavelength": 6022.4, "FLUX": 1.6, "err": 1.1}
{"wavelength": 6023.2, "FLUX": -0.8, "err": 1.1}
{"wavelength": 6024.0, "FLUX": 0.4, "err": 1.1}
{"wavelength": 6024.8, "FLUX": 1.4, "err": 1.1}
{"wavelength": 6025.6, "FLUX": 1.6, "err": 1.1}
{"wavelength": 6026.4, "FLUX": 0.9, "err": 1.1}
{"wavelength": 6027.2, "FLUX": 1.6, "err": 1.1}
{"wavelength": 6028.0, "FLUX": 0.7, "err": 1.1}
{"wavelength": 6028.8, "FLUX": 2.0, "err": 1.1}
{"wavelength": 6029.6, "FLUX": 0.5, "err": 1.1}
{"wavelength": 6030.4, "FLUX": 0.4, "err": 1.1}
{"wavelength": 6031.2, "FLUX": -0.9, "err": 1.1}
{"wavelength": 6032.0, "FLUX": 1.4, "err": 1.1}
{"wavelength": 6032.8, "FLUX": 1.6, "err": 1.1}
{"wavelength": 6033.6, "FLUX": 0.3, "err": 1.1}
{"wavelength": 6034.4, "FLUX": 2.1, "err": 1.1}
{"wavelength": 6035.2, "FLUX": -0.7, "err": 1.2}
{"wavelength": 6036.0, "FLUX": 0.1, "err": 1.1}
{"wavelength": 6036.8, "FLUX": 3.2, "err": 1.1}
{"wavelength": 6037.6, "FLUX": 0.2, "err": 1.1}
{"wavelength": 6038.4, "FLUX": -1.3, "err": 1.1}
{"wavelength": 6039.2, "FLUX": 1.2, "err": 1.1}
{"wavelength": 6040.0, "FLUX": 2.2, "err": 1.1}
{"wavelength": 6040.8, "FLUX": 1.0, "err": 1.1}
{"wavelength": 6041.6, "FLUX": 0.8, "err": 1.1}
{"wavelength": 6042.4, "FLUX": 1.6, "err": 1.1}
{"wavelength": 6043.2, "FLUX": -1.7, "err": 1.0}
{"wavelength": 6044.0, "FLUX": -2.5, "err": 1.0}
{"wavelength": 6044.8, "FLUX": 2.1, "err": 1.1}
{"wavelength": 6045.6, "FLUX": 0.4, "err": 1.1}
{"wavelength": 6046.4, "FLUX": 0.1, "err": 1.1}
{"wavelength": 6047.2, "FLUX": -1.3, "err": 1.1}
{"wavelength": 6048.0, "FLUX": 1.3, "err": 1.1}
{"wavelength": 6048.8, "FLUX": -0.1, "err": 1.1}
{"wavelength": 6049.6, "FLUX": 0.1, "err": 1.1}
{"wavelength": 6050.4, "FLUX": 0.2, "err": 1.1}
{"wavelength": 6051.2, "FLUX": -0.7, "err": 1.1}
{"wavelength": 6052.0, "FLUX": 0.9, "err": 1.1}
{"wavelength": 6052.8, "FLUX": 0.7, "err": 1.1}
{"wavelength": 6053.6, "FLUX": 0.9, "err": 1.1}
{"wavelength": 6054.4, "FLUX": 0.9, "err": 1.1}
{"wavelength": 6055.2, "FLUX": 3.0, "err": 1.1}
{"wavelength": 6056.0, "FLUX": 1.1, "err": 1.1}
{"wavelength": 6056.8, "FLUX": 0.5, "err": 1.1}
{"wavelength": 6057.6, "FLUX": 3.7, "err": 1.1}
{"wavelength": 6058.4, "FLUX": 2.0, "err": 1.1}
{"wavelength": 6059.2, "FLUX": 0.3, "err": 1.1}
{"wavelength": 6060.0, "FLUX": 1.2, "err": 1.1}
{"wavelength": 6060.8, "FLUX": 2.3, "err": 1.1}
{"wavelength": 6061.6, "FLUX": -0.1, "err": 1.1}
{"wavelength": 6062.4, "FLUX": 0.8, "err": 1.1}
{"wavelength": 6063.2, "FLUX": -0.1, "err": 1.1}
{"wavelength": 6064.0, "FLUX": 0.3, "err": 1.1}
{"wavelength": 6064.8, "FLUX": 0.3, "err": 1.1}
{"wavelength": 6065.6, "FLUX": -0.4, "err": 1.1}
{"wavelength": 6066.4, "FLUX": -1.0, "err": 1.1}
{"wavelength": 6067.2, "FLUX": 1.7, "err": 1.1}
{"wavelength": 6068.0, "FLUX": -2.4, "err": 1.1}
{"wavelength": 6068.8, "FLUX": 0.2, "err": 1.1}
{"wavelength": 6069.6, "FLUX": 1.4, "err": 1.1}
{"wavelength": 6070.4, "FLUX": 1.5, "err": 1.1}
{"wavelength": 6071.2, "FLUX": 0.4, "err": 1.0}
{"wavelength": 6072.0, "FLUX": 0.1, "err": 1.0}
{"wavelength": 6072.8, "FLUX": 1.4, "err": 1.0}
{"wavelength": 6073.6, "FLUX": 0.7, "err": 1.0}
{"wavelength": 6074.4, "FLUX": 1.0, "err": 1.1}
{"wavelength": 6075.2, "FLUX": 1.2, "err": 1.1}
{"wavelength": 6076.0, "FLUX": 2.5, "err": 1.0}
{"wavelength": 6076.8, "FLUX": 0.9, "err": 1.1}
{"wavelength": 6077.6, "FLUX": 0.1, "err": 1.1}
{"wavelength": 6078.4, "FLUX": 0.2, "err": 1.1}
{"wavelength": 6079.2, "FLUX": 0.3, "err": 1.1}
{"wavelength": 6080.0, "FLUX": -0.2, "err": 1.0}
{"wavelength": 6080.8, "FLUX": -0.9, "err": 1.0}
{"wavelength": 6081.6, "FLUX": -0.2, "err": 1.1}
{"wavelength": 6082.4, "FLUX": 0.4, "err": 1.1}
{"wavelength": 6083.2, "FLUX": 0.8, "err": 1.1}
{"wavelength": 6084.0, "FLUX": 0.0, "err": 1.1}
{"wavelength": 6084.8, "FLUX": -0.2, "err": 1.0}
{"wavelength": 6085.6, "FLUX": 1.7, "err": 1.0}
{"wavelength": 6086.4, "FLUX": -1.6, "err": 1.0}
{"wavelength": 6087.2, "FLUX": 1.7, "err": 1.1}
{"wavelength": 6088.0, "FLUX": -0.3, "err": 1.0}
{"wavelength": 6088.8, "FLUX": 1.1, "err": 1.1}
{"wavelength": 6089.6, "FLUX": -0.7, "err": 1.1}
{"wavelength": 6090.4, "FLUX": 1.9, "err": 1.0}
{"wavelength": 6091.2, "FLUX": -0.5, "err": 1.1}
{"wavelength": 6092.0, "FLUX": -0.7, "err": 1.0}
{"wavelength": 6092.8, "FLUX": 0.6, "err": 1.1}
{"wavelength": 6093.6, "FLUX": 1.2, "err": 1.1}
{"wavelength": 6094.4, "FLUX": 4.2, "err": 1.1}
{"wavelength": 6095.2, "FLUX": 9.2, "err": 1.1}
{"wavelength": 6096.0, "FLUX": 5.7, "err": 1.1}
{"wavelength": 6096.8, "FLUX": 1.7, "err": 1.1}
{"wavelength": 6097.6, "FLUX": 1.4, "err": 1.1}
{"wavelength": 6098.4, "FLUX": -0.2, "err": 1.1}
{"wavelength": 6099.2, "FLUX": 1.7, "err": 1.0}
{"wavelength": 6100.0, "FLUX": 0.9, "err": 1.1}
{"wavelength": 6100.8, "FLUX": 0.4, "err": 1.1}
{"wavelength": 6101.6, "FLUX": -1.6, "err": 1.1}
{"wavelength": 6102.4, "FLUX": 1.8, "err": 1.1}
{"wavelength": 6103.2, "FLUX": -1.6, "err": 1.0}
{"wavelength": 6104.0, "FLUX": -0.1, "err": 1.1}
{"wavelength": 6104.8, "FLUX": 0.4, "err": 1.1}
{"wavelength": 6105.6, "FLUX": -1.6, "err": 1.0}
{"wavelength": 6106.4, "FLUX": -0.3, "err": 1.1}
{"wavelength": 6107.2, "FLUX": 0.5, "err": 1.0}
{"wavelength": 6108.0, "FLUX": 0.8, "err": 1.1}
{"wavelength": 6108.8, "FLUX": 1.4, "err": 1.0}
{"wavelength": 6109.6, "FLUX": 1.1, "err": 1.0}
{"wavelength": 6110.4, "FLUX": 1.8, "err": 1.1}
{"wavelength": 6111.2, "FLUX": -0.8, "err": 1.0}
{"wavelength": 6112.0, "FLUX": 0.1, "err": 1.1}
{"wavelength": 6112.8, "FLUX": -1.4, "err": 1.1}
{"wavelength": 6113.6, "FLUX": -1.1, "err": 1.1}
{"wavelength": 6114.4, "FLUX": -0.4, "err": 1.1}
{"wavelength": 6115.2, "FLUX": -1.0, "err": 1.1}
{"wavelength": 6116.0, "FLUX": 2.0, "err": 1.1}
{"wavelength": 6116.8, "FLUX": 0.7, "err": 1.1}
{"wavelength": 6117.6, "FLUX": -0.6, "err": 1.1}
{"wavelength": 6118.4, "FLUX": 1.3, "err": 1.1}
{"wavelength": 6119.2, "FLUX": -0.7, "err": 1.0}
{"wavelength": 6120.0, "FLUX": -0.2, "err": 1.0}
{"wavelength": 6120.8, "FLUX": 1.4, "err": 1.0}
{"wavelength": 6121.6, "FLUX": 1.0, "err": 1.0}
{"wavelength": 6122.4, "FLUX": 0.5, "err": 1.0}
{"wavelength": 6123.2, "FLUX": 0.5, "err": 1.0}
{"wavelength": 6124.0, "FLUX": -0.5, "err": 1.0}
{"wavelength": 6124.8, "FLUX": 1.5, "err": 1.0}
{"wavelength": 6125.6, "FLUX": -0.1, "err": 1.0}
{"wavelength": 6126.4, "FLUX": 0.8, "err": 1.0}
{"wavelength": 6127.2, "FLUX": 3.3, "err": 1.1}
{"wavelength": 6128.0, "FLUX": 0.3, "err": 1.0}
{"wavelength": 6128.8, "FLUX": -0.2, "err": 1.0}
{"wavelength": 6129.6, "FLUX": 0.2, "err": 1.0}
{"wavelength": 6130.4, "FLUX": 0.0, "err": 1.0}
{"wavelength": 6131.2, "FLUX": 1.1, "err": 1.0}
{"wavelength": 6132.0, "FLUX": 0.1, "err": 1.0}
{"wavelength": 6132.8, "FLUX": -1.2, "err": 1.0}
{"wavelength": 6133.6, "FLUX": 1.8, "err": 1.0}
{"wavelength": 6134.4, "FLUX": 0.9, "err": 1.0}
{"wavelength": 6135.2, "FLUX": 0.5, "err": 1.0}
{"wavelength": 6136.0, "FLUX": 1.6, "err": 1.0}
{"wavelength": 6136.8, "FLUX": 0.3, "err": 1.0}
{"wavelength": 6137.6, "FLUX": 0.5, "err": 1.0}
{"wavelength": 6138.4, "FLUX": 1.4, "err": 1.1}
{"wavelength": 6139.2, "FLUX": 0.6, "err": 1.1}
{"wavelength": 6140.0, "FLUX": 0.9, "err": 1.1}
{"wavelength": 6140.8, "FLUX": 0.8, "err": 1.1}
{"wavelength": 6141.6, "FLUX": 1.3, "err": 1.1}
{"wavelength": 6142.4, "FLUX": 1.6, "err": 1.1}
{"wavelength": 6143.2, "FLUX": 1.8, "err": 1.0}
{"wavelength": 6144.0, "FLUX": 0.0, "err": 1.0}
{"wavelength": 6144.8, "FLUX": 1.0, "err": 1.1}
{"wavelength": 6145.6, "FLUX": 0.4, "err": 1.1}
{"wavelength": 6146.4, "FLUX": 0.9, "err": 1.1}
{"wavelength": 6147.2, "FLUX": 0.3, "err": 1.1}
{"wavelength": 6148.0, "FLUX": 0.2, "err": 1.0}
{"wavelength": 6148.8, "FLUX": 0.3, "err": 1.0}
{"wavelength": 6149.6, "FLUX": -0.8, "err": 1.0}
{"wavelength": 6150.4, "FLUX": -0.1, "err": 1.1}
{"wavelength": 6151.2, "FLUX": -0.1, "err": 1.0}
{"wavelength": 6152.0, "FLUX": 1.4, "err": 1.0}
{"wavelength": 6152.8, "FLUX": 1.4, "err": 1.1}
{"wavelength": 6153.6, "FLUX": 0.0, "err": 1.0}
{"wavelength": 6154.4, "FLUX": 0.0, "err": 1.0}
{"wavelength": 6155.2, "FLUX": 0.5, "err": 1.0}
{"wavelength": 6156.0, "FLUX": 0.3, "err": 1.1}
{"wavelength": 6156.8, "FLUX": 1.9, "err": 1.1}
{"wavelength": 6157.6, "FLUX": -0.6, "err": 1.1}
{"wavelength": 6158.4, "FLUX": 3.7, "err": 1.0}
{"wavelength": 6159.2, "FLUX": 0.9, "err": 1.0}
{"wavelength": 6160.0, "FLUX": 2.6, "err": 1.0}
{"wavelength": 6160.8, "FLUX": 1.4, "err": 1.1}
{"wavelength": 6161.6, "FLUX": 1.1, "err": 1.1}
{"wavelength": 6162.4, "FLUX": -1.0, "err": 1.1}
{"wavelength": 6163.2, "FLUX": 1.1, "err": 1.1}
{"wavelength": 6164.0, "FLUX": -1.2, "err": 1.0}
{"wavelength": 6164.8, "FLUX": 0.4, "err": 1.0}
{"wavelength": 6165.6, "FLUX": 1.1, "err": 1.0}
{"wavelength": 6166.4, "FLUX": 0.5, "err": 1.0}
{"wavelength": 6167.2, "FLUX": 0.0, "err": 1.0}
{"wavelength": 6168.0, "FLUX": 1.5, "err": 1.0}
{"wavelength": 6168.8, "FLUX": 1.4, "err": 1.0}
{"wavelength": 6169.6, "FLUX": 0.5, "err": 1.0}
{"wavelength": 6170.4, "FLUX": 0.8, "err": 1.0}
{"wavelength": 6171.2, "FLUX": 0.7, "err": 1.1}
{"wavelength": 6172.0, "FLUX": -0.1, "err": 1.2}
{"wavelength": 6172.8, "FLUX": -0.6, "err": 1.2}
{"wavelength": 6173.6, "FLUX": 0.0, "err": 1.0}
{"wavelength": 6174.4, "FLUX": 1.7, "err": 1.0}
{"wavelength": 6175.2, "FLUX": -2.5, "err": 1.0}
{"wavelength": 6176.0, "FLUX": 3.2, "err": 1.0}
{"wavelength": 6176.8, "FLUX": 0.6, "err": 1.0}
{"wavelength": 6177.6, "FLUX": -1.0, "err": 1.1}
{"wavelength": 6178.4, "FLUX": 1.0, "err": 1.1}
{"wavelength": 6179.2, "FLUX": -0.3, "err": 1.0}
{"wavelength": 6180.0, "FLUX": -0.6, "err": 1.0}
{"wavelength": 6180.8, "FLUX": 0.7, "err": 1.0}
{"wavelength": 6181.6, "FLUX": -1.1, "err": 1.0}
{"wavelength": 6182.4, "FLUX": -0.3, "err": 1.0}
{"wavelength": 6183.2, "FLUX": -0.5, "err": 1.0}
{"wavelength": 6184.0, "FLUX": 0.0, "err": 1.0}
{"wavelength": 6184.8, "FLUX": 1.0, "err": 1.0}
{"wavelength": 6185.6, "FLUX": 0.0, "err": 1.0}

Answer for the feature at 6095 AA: H-beta 4861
